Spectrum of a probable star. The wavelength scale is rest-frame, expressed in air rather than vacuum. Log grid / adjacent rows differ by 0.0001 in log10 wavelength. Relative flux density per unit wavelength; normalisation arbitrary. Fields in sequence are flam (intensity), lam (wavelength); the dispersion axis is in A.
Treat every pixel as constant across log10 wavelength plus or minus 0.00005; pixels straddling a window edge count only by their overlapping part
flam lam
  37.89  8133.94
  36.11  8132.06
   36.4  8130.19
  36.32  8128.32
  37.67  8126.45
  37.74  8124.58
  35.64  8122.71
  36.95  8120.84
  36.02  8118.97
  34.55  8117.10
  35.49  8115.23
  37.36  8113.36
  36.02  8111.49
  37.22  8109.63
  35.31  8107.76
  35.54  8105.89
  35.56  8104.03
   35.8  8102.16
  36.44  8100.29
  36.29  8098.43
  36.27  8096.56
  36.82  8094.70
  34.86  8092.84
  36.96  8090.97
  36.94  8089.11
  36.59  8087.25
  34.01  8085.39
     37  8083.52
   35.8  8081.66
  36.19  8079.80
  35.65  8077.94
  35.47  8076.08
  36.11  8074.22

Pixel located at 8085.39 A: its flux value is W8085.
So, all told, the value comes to 34.01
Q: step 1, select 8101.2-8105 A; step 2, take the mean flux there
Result 35.7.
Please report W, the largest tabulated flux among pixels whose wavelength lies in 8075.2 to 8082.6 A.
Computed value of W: 36.19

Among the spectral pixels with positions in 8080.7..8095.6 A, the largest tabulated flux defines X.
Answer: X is 37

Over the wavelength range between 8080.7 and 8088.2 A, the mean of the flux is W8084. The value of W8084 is 35.8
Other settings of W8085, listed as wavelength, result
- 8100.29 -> 36.44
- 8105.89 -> 35.54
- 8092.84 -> 34.86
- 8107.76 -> 35.31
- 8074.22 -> 36.11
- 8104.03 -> 35.56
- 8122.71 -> 35.64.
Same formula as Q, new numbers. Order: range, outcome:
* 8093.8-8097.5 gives 36.5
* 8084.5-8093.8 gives 35.9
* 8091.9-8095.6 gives 35.8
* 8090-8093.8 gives 35.9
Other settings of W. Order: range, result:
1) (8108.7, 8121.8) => 37.36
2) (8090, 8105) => 36.96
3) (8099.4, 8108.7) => 36.44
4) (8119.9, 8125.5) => 37.74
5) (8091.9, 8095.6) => 36.82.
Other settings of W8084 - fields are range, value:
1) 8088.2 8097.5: 36.4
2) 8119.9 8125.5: 36.8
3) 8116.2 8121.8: 35.8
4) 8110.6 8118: 35.8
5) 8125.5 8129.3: 37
